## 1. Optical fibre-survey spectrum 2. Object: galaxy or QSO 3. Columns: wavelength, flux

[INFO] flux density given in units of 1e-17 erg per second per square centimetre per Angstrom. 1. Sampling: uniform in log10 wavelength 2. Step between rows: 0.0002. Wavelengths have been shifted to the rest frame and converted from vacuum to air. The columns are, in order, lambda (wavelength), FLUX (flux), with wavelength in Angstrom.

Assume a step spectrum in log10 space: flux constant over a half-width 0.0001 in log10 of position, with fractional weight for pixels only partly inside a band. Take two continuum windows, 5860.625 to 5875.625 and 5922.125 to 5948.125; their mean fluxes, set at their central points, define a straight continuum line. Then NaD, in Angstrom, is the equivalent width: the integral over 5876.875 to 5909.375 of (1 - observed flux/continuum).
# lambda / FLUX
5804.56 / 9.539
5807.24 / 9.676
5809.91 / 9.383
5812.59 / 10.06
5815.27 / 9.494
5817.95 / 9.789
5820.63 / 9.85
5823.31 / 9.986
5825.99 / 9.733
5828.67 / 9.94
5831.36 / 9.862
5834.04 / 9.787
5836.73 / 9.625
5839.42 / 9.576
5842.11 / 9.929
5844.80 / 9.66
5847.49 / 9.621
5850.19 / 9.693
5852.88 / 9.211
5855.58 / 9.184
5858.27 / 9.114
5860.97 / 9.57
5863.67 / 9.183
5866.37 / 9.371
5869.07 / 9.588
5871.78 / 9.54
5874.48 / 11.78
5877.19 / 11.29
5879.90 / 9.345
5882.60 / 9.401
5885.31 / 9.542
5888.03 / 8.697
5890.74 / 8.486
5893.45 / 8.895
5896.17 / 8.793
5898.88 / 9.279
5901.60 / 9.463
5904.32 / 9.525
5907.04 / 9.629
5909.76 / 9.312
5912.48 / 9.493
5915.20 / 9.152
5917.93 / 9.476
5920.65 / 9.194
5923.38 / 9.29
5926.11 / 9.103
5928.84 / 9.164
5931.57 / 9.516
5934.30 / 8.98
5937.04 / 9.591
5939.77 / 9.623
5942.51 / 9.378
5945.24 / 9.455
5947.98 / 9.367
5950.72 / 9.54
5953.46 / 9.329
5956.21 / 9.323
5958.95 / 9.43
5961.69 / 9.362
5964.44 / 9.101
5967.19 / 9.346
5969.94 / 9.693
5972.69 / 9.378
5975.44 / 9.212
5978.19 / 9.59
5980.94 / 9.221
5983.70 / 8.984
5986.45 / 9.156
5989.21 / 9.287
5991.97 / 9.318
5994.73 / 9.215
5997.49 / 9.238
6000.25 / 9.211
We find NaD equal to 1.2 Angstrom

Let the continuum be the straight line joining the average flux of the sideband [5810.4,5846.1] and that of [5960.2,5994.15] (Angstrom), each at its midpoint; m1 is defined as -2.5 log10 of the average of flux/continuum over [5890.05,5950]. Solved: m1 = 0.02 mag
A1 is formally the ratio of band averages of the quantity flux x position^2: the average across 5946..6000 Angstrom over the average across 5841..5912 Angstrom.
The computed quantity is 1.01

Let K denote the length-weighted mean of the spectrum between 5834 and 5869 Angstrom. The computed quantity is 9.49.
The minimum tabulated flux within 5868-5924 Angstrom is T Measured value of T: 8.486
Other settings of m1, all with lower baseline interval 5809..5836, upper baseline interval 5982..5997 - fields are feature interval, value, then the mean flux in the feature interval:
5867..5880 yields -0.080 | 10.3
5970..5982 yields -0.018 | 9.4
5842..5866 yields 0.027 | 9.44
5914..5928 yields 0.023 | 9.24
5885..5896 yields 0.085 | 8.83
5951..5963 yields -0.008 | 9.38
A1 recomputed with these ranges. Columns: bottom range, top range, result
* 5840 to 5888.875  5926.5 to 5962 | 1.00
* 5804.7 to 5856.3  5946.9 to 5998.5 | 1.01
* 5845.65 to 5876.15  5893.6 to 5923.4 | 0.98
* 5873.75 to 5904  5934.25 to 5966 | 1.01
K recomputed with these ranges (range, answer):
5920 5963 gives 9.36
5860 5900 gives 9.52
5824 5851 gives 9.75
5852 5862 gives 9.26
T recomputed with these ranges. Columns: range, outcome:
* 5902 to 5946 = 8.98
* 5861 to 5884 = 9.183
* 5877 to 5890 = 8.697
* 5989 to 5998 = 9.215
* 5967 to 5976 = 9.212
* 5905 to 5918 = 9.152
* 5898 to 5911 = 9.279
